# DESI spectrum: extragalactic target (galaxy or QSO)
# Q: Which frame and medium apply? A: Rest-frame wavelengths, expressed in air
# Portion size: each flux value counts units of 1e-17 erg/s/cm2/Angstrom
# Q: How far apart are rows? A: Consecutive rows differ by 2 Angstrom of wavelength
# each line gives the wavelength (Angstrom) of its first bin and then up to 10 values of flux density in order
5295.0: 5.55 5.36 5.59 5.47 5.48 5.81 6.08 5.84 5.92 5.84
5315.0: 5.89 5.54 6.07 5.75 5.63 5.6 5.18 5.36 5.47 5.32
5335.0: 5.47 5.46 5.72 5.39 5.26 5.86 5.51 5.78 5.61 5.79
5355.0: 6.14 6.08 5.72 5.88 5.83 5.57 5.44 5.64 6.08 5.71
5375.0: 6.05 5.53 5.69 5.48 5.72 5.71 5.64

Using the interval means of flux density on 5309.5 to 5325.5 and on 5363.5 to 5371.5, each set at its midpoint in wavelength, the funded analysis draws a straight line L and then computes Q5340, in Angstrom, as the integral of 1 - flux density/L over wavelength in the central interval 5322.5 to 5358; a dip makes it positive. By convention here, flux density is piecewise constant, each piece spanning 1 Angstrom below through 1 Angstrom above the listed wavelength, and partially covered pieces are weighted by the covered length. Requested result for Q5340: 0.9 Angstrom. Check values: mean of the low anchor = 5.79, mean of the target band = 5.59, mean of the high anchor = 5.67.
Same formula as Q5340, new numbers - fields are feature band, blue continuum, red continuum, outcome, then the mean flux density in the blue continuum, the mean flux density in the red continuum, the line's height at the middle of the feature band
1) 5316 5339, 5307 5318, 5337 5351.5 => 0.70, 5.83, 5.58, 5.71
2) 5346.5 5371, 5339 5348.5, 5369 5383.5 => -0.58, 5.54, 5.74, 5.64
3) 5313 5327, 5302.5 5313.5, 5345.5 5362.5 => 0.30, 5.84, 5.82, 5.84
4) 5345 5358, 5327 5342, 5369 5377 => -0.46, 5.44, 5.86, 5.62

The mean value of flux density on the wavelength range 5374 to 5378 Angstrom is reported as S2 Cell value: 5.79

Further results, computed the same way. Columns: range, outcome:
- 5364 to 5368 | 5.51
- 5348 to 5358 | 5.88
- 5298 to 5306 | 5.59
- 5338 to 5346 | 5.56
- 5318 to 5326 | 5.76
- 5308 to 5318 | 5.81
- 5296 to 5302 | 5.47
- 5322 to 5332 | 5.45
